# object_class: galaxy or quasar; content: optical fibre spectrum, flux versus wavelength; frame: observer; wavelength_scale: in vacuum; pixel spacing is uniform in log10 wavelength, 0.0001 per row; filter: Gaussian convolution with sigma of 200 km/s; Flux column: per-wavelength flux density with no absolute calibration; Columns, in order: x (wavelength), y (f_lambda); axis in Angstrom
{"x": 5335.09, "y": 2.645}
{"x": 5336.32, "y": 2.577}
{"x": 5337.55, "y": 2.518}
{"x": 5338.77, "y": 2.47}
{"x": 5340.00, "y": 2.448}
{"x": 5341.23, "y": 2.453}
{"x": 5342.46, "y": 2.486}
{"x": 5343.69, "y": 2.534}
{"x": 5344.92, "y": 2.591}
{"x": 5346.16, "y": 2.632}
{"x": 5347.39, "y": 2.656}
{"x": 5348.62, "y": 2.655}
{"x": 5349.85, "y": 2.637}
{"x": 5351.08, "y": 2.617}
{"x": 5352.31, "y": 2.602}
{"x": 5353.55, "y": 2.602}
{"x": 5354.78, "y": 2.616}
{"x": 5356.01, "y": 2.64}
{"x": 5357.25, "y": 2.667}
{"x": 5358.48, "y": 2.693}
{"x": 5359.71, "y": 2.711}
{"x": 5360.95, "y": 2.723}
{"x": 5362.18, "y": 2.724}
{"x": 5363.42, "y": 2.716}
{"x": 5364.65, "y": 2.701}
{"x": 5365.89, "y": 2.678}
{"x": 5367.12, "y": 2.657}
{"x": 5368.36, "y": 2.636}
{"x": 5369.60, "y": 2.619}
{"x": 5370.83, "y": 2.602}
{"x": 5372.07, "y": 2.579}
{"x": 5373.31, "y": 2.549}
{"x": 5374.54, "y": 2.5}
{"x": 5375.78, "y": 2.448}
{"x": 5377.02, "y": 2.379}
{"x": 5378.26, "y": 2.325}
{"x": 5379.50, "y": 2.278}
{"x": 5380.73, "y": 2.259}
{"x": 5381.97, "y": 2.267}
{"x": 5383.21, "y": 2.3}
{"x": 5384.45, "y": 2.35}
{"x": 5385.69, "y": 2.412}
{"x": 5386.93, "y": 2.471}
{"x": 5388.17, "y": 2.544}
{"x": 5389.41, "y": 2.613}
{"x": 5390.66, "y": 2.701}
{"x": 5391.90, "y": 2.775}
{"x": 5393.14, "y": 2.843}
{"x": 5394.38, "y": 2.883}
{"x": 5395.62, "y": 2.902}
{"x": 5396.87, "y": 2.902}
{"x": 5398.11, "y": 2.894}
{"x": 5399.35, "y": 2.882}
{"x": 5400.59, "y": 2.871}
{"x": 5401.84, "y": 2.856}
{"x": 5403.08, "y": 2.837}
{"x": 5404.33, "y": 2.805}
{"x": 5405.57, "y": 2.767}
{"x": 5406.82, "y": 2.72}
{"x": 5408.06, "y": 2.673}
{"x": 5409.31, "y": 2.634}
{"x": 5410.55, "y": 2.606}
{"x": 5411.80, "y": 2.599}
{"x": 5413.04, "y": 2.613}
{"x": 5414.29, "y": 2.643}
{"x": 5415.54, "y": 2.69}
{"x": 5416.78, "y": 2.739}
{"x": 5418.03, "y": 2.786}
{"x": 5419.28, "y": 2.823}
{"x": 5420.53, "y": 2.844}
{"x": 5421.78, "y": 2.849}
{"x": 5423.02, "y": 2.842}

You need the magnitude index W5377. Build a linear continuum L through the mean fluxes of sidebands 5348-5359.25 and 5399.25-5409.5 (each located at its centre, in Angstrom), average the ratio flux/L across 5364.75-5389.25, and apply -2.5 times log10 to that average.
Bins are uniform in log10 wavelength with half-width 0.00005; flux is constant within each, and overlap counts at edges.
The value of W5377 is 0.10 mag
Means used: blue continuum 2.64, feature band 2.47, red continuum 2.78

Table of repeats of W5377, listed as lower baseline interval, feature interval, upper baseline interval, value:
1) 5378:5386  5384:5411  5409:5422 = -0.10 mag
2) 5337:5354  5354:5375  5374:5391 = -0.07 mag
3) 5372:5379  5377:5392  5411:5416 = 0.03 mag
